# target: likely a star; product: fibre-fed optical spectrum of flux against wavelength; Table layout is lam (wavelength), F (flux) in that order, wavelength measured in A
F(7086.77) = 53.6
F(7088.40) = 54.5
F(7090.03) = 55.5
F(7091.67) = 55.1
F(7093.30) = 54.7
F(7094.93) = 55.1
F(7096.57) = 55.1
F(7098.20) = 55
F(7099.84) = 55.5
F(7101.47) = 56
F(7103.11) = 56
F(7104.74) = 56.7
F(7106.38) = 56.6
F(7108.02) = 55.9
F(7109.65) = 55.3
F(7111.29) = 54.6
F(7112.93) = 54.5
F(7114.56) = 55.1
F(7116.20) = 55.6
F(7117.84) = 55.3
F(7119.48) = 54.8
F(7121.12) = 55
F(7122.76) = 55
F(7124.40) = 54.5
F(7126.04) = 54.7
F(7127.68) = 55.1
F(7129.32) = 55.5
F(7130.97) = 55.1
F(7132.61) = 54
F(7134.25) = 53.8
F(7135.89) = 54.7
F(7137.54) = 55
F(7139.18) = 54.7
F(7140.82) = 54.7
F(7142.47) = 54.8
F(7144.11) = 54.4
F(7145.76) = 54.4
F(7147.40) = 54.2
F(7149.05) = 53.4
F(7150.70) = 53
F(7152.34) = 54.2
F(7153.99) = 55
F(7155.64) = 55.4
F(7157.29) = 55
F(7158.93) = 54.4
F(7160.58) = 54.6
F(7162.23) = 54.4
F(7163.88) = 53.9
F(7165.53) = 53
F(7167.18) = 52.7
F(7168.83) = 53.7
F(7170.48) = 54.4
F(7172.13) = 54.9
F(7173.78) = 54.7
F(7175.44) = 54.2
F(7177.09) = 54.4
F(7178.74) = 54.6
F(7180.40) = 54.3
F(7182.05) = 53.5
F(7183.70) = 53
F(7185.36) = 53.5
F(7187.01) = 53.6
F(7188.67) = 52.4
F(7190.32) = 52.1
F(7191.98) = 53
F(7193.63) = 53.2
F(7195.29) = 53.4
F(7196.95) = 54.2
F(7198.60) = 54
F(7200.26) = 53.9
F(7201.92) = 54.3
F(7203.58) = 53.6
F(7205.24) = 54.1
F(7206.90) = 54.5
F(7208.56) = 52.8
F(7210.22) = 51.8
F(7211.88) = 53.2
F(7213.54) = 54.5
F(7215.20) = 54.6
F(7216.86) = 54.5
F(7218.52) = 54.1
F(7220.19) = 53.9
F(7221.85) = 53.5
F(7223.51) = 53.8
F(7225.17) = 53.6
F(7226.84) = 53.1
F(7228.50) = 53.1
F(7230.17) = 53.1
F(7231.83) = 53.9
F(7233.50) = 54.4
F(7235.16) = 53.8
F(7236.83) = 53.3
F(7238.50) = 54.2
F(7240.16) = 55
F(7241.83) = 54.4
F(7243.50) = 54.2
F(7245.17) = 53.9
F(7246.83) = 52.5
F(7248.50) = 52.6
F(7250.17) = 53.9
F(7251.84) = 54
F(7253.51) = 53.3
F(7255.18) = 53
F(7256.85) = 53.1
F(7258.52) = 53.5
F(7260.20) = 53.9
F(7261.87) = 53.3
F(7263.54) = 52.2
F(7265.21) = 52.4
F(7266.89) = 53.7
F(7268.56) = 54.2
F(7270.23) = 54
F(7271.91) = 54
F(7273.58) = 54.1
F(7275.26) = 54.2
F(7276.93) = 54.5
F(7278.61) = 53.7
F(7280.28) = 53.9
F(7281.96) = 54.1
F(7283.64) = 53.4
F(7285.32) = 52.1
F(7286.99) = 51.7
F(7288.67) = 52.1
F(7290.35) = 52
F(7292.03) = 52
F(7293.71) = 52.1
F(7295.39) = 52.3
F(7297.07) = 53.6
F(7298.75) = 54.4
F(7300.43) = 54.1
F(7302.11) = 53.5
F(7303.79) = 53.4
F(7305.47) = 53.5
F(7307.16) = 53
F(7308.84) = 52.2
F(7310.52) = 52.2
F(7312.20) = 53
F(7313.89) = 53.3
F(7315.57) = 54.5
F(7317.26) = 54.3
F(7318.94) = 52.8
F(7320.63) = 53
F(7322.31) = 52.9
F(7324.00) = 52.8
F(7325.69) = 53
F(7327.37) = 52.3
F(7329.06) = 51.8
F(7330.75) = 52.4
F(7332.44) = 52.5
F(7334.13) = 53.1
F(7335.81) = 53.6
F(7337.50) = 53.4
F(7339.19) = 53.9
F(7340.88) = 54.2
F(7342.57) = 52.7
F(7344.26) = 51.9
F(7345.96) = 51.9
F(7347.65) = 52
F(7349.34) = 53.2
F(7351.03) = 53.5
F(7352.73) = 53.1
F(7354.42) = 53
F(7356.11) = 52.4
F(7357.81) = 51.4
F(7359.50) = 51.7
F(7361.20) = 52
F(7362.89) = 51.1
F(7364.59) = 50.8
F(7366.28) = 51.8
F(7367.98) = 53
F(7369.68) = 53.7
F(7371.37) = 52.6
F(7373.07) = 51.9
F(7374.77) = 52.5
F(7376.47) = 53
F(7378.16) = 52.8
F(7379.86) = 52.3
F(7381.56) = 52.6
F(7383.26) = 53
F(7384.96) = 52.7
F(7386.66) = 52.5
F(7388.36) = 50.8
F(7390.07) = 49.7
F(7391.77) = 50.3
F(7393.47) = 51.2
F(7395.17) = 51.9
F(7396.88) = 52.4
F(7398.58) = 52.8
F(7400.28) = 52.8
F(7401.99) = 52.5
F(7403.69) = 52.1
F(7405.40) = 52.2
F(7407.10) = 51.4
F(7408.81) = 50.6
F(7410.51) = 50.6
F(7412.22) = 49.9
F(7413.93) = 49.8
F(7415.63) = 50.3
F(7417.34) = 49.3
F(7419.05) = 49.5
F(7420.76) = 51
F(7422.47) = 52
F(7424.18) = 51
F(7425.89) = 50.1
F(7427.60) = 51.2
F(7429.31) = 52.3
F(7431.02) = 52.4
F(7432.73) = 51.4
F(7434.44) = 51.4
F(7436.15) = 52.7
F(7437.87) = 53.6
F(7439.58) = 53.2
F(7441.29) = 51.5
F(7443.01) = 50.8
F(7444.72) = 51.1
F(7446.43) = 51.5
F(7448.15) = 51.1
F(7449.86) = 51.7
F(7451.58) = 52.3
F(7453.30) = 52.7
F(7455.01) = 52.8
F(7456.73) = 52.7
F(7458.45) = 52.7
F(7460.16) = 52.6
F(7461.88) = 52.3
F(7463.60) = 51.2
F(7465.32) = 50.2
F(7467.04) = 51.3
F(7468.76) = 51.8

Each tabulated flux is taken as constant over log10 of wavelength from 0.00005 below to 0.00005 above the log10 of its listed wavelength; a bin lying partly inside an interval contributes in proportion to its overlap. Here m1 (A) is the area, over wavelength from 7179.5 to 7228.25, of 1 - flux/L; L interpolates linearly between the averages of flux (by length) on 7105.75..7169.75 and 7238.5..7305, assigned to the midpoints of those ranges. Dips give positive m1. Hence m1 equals 0.4 A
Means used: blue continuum 54.6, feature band 53.6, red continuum 53.4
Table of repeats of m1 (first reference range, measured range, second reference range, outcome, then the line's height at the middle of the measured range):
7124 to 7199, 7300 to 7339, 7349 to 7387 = -0.2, 52.8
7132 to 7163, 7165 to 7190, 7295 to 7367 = 0.2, 54.2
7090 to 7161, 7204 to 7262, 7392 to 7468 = 0.1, 53.7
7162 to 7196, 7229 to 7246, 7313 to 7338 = -0.2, 53.4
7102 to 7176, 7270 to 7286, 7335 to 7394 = -0.2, 53.2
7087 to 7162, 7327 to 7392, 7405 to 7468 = -0.1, 52.3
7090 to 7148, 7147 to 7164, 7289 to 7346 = 0.1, 54.7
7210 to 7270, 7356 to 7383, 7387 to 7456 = -0.1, 52.1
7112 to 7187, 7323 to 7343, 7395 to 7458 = -0.2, 52.5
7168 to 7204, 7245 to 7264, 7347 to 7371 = 0.0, 53.2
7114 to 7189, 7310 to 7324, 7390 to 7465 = -0.1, 52.7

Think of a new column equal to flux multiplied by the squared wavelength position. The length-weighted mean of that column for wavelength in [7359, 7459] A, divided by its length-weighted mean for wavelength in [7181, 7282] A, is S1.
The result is 1.01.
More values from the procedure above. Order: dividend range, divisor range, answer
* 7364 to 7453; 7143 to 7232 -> 1.02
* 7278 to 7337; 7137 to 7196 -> 1.02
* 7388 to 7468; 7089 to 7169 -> 1.02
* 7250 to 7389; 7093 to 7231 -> 1.02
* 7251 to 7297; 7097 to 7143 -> 1.01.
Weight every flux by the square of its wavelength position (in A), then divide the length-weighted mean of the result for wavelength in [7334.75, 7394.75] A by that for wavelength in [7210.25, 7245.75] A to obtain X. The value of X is 1.01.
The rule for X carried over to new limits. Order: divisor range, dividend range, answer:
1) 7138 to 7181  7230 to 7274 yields 1.01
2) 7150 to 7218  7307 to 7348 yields 1.02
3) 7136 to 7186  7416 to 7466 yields 1.03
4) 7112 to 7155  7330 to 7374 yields 1.02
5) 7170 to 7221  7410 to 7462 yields 1.02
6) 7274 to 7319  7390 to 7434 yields 0.99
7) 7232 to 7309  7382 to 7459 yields 1.01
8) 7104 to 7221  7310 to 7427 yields 1.02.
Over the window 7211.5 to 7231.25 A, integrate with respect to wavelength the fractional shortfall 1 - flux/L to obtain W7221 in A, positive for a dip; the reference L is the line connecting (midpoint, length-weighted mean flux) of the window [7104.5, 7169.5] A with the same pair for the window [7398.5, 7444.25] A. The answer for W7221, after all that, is 0.0 A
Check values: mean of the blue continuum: 54.6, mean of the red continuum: 51.4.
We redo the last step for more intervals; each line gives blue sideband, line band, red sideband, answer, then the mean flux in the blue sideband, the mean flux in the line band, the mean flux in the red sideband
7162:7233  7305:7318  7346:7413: -0.14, 53.7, 53.2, 52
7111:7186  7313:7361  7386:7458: -0.42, 54.4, 52.9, 51.5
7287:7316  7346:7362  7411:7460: -0.02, 53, 52.4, 51.5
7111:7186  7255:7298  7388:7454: -0.16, 54.4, 53.2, 51.4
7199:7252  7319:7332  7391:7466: 0.02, 53.7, 52.6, 51.6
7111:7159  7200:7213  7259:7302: 0.11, 54.7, 53.5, 53.3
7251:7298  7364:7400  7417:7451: -0.06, 53.2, 52.1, 51.5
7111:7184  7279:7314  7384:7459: -0.05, 54.5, 53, 51.6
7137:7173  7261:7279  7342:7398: -0.17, 54.3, 53.7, 52.2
